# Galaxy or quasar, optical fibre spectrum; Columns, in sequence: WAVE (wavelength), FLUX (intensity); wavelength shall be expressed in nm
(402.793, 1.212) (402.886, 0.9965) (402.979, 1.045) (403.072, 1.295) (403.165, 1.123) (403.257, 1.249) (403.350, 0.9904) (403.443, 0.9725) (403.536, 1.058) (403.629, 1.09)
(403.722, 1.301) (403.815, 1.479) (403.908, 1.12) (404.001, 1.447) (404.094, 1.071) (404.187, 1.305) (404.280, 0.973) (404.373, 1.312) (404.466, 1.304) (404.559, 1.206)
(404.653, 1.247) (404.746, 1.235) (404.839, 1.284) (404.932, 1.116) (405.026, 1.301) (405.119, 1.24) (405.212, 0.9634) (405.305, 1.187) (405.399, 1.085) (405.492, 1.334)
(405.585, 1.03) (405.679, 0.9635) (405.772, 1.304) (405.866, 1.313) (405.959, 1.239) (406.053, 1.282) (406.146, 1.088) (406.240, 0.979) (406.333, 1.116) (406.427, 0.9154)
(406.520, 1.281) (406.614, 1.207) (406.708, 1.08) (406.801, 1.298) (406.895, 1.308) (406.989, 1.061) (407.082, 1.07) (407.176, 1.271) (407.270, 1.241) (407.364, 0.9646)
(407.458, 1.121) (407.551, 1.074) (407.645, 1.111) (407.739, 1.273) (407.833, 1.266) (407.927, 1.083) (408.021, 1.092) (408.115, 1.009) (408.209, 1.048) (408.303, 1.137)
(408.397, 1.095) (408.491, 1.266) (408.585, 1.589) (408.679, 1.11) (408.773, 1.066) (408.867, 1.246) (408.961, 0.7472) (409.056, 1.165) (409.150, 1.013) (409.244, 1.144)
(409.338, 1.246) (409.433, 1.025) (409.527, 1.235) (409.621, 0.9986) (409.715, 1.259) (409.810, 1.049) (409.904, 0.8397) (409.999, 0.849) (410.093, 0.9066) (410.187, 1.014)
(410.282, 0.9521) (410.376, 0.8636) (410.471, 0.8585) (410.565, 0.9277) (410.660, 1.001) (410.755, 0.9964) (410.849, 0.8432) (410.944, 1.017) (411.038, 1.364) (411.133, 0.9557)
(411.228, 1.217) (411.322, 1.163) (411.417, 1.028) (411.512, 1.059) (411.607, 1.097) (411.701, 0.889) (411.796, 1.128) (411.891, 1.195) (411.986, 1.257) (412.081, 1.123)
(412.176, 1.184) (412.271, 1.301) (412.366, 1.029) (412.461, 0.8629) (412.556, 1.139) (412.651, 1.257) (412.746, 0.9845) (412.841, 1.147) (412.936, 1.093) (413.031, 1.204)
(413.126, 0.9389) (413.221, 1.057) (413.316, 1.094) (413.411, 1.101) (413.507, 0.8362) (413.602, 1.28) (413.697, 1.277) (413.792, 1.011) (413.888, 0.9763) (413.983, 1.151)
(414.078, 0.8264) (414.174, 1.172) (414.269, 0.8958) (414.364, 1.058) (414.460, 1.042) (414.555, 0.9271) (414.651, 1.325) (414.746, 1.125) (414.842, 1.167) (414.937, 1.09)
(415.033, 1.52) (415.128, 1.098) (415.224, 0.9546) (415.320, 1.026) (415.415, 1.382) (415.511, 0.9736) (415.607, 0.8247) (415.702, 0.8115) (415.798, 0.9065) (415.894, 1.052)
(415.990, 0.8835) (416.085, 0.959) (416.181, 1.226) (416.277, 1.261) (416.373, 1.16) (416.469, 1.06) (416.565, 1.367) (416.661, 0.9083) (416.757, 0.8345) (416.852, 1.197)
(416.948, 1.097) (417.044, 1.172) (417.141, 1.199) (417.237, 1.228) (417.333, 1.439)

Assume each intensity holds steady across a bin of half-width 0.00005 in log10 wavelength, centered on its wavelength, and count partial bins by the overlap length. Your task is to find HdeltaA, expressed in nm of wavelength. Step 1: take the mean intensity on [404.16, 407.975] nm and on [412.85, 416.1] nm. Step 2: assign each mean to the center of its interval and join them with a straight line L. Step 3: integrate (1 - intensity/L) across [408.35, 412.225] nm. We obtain 0.151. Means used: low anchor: 1.17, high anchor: 1.06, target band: 1.07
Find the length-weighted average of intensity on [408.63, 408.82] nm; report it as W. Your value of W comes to 1.1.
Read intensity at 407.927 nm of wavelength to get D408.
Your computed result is 1.083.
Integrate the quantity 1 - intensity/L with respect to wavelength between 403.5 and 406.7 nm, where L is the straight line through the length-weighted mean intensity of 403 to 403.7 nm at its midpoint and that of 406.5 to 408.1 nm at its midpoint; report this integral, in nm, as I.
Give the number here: -0.147 nm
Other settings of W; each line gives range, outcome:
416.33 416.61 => 1.19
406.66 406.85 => 1.19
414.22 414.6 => 0.984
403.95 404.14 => 1.26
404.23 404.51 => 1.2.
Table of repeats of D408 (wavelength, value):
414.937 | 1.09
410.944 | 1.017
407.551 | 1.074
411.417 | 1.028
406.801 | 1.298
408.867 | 1.246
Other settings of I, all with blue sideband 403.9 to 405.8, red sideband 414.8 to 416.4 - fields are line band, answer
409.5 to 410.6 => 0.156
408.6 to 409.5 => 0.032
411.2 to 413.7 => 0.009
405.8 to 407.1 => 0.012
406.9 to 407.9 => 0.012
